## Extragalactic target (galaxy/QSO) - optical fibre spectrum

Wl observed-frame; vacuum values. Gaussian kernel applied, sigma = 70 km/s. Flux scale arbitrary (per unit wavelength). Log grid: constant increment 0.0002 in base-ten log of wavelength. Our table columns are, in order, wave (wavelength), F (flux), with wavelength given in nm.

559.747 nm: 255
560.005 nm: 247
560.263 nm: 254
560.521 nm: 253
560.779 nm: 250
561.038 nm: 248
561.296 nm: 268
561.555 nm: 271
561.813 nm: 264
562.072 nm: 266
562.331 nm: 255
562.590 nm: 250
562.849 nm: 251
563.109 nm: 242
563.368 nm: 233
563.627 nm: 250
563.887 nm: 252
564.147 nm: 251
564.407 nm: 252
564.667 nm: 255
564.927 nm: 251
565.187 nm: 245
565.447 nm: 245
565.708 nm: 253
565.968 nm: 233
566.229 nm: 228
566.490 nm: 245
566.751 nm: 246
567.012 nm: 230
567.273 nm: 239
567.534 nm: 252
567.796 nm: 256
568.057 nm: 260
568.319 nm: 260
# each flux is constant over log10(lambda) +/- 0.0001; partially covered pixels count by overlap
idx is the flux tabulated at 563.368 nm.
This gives 233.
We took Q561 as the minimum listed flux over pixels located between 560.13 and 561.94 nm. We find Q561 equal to 248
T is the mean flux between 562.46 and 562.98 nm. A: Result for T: 250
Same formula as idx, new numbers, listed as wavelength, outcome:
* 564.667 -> 255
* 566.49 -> 245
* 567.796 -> 256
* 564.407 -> 252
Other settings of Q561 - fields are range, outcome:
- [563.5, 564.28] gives 250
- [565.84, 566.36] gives 228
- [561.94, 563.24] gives 242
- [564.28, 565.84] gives 245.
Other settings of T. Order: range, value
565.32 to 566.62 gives 241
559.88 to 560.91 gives 251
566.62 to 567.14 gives 238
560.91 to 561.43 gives 258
